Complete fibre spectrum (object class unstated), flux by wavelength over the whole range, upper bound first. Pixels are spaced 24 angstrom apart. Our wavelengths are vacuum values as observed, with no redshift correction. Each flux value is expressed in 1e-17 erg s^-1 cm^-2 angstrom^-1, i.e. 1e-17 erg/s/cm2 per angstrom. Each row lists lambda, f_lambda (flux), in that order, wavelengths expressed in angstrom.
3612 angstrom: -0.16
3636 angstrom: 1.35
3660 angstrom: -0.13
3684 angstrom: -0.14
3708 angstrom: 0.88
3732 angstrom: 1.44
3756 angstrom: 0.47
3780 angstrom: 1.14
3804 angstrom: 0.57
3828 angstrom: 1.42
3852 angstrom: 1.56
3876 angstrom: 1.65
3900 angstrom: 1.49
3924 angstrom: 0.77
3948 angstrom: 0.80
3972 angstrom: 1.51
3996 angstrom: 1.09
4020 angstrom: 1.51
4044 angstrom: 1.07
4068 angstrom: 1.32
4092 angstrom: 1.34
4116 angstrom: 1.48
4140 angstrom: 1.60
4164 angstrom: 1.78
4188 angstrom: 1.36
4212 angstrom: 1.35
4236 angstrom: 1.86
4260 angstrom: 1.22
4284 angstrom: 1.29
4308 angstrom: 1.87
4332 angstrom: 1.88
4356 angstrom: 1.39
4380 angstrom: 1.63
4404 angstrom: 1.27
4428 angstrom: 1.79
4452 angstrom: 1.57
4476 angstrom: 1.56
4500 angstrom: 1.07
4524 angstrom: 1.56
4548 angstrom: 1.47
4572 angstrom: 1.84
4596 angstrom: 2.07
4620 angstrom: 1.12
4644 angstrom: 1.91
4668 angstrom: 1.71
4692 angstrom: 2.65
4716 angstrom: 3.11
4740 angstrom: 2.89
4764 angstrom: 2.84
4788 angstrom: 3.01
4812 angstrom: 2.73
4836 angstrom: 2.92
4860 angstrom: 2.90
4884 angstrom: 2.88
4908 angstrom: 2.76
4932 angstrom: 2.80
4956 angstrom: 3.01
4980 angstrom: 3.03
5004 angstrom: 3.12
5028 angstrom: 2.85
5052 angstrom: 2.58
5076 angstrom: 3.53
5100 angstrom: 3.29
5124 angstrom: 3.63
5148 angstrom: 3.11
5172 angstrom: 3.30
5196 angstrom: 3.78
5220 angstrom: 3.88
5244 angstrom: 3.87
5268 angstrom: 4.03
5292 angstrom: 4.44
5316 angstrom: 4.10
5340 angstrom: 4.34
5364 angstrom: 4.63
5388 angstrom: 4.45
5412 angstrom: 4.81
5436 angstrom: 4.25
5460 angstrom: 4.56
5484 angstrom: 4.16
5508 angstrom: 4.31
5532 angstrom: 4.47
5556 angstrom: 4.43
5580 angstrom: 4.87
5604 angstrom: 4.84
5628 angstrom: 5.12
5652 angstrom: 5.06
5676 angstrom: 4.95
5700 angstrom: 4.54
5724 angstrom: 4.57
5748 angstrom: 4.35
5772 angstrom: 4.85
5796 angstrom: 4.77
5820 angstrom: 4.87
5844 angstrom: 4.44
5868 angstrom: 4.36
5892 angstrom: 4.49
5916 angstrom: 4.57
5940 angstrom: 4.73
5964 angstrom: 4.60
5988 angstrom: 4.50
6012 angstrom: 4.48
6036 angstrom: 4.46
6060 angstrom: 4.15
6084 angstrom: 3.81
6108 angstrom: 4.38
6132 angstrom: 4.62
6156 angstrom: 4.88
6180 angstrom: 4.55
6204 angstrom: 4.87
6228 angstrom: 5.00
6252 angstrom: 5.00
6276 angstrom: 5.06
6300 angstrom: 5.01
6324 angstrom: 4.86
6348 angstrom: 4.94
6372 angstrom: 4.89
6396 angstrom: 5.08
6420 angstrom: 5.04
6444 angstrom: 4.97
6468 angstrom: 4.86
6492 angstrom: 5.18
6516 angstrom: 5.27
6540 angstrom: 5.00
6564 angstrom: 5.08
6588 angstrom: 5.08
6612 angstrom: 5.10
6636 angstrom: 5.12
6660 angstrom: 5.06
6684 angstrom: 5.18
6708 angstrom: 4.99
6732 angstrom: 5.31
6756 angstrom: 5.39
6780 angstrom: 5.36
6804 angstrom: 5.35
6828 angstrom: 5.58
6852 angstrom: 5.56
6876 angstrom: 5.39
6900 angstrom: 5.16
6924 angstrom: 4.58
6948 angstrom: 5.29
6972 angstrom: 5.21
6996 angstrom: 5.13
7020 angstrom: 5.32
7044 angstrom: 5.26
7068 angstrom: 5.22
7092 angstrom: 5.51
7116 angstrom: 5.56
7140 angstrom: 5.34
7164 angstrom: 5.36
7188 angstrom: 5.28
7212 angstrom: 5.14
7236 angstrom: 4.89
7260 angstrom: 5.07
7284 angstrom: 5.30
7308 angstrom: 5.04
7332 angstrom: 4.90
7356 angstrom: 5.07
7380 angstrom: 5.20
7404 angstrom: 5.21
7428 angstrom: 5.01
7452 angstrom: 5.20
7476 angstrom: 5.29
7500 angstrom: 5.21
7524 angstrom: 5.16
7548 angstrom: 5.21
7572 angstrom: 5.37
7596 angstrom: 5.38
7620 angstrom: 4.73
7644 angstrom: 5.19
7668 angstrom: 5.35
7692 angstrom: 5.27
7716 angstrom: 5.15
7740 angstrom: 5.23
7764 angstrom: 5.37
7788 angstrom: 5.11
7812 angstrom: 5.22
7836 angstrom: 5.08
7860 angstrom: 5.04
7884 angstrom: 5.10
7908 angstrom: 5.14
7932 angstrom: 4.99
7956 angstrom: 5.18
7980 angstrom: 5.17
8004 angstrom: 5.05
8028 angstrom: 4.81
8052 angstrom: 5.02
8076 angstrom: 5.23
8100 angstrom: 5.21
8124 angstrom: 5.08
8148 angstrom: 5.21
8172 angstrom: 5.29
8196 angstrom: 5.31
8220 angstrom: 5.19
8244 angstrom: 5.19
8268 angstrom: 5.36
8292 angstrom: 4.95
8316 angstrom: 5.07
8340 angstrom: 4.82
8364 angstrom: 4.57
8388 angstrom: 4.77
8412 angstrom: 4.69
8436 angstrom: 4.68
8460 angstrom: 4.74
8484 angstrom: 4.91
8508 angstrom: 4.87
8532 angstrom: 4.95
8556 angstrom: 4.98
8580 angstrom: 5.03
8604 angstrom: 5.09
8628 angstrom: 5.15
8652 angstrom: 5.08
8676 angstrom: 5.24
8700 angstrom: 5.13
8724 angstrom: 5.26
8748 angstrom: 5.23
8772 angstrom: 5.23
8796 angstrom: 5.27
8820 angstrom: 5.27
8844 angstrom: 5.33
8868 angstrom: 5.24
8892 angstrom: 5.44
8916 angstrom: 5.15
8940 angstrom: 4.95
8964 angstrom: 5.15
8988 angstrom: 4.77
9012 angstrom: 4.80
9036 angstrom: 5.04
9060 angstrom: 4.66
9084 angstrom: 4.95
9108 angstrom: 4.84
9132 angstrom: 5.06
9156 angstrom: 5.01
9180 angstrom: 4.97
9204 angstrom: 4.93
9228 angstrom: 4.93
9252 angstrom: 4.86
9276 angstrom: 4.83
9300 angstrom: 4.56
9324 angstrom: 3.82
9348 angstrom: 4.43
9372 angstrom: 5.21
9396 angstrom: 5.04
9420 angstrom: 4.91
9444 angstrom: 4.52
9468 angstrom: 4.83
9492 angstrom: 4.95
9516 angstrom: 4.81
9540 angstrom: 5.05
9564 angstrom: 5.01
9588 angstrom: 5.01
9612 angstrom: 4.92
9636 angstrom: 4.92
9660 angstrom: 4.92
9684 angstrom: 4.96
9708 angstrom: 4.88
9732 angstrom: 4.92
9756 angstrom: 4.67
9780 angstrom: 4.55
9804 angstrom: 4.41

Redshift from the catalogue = 0.17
